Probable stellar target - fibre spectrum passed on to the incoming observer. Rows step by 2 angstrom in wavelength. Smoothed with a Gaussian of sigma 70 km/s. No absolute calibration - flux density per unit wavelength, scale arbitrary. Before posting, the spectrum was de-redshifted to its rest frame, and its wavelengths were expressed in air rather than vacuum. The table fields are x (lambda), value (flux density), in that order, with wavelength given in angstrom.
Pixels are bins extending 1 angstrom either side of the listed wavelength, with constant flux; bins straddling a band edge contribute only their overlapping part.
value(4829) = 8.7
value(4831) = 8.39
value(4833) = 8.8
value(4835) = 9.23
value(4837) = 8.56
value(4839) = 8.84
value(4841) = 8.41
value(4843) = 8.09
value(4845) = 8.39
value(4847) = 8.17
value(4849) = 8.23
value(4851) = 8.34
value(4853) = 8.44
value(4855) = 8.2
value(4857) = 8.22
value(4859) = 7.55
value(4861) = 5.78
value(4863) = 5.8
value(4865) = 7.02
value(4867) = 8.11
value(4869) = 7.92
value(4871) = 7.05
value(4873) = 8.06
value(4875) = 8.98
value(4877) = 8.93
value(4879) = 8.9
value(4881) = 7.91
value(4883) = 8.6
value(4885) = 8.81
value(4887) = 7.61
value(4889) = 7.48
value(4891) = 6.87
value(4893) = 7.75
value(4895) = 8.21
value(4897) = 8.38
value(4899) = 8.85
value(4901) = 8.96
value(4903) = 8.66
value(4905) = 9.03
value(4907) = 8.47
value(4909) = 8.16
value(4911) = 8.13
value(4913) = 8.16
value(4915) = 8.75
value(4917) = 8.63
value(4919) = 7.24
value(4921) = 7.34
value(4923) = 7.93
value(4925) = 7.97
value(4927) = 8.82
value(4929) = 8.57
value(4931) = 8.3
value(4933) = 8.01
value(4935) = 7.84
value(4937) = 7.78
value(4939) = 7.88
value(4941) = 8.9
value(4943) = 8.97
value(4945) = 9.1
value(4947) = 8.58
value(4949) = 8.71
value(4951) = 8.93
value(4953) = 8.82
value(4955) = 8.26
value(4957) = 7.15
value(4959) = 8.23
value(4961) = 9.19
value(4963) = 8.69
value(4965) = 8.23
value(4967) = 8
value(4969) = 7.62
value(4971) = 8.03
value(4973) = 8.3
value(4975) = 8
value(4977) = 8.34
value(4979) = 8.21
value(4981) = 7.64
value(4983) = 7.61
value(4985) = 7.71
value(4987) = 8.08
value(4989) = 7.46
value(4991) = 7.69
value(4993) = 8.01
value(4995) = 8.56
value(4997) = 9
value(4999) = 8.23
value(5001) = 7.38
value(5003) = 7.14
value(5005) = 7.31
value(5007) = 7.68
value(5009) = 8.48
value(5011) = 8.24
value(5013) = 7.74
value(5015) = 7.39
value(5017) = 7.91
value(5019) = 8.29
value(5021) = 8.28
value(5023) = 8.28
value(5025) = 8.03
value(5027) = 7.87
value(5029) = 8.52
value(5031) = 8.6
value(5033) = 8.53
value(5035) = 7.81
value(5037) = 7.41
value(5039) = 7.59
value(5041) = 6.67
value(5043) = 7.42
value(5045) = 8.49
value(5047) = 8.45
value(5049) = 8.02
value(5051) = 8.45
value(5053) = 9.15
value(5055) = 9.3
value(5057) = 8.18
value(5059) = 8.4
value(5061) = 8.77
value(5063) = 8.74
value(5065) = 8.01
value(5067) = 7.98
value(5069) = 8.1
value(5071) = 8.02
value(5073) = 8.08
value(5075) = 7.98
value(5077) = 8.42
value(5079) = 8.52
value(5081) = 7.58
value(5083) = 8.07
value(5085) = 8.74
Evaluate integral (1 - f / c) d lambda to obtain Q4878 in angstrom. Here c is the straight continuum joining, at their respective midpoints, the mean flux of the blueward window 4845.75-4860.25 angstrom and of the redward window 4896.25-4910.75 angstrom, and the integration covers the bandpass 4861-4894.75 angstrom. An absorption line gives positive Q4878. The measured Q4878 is 2.3 angstrom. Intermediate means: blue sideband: 8.13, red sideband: 8.62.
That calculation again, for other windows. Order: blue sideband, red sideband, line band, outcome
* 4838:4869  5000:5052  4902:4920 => -1.12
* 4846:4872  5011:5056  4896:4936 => -2.81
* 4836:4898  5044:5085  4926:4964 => -1.55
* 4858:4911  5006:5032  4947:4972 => -0.86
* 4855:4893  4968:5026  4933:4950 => -1.24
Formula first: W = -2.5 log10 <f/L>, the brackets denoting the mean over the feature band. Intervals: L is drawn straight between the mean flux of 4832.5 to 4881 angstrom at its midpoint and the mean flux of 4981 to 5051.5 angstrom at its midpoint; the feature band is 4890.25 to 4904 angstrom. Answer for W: -0.030 mag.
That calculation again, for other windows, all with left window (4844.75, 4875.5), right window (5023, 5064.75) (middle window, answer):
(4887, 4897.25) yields 0.02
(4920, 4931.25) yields -0.03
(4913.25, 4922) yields -0.02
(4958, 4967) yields -0.07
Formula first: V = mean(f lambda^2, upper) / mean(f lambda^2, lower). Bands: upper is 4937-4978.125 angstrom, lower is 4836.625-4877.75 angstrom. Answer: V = 1.10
